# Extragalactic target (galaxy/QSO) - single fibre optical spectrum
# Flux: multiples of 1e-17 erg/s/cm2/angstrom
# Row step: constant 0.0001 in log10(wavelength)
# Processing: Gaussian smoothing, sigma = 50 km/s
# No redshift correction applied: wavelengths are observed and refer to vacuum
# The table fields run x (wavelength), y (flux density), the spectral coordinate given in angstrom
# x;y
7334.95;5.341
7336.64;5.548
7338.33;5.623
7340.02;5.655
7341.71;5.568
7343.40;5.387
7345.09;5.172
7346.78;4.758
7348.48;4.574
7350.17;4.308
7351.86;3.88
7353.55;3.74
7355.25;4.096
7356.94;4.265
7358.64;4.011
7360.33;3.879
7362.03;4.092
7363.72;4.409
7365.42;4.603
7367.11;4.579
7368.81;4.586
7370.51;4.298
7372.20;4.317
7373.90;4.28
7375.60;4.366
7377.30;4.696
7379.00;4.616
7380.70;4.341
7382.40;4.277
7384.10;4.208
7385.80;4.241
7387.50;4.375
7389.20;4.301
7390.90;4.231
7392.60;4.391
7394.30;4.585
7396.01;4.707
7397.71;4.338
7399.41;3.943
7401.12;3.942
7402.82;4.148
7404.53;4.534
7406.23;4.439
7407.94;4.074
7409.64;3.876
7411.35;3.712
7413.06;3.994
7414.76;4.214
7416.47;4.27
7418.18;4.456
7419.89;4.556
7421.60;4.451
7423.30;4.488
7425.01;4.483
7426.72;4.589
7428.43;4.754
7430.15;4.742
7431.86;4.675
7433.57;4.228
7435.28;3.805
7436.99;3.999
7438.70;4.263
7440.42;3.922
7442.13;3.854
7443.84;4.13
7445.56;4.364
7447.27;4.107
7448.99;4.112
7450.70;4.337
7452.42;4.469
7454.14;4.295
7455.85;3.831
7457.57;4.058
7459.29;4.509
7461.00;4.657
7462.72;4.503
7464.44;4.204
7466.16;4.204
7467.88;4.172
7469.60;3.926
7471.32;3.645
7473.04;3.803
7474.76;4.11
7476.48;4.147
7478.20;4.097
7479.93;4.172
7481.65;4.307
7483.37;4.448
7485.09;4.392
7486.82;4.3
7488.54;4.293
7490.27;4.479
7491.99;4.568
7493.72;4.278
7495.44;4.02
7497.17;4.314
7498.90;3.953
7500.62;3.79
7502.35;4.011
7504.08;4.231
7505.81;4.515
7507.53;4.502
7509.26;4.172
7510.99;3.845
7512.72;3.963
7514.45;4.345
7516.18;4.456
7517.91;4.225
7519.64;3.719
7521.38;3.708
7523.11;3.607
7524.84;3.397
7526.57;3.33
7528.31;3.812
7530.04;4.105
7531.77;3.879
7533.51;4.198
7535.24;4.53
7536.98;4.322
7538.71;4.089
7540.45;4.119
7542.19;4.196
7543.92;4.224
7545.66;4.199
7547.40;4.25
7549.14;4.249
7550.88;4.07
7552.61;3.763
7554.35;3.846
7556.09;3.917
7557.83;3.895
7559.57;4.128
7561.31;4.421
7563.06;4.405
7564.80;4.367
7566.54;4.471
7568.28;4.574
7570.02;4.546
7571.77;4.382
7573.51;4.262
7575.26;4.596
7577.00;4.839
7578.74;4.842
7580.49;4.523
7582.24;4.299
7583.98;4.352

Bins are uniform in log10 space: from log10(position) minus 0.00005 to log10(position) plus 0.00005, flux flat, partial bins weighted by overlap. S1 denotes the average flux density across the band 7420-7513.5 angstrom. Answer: 4.23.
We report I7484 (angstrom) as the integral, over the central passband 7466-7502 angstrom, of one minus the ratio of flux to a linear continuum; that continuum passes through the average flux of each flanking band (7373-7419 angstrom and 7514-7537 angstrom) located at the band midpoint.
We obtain -0.91 angstrom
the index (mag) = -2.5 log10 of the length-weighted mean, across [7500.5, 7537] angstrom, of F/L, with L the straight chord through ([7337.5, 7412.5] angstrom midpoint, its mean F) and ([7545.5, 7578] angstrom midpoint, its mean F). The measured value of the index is 0.07 mag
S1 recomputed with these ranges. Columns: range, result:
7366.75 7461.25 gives 4.3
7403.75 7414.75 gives 4.11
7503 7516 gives 4.23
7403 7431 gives 4.35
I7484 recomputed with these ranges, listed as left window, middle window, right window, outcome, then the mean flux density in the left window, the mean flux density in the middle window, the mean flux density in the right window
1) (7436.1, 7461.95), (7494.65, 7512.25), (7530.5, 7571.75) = 0.3 angstrom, 4.19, 4.13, 4.21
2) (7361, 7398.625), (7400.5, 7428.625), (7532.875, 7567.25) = 0.4 angstrom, 4.4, 4.29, 4.18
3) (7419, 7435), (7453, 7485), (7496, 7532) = 0.7 angstrom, 4.52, 4.18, 4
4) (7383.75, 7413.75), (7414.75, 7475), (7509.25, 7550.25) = -1.4 angstrom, 4.23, 4.26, 4.04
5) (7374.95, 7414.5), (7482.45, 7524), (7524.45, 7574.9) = 0.1 angstrom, 4.27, 4.17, 4.15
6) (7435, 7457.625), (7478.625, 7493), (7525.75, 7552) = -0.9 angstrom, 4.12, 4.36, 4.1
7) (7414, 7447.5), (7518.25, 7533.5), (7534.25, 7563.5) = 1.6 angstrom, 4.32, 3.74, 4.15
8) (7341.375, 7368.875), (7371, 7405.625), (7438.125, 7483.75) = 0.1 angstrom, 4.44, 4.34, 4.17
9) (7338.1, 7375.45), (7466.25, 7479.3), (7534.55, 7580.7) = 1.2 angstrom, 4.53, 4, 4.29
